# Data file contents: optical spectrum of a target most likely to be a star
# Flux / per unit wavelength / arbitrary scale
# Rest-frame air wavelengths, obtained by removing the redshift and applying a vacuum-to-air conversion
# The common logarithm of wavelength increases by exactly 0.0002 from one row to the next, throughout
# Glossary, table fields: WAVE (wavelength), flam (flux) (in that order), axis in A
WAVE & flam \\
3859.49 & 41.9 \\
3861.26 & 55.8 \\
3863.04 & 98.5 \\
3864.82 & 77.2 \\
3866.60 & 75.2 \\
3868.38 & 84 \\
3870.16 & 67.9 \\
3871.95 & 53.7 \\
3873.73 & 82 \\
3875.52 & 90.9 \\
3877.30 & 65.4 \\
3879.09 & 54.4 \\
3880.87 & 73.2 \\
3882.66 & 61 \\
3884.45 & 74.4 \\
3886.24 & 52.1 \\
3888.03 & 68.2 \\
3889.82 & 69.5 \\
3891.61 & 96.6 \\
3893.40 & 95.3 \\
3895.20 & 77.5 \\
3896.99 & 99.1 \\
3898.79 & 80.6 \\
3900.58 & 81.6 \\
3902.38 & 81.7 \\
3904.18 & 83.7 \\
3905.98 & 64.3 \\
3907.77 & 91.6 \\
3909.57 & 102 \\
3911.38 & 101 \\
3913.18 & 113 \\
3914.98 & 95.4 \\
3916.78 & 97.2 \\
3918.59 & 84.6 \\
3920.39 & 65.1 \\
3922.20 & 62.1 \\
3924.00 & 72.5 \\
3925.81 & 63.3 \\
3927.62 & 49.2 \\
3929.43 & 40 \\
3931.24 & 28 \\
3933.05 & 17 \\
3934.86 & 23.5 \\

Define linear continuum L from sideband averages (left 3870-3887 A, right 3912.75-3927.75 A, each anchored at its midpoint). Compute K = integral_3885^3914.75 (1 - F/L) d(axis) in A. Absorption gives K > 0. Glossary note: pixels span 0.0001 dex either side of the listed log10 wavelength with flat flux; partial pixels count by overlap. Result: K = -4.7 A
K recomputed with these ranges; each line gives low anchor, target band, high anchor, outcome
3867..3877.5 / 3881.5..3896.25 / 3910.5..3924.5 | 0.9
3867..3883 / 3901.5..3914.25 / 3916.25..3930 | -4.4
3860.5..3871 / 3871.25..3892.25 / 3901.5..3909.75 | 2.5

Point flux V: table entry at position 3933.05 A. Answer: 17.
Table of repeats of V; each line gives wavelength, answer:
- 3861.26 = 55.8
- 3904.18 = 83.7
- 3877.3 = 65.4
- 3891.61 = 96.6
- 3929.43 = 40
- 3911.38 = 101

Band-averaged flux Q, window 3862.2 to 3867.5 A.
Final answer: 83.5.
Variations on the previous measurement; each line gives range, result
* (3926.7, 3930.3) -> 44.7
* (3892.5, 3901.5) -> 86.8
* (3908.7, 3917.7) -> 102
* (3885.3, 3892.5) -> 71.6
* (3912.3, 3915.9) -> 104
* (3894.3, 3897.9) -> 88.2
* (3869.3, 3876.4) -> 73.5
